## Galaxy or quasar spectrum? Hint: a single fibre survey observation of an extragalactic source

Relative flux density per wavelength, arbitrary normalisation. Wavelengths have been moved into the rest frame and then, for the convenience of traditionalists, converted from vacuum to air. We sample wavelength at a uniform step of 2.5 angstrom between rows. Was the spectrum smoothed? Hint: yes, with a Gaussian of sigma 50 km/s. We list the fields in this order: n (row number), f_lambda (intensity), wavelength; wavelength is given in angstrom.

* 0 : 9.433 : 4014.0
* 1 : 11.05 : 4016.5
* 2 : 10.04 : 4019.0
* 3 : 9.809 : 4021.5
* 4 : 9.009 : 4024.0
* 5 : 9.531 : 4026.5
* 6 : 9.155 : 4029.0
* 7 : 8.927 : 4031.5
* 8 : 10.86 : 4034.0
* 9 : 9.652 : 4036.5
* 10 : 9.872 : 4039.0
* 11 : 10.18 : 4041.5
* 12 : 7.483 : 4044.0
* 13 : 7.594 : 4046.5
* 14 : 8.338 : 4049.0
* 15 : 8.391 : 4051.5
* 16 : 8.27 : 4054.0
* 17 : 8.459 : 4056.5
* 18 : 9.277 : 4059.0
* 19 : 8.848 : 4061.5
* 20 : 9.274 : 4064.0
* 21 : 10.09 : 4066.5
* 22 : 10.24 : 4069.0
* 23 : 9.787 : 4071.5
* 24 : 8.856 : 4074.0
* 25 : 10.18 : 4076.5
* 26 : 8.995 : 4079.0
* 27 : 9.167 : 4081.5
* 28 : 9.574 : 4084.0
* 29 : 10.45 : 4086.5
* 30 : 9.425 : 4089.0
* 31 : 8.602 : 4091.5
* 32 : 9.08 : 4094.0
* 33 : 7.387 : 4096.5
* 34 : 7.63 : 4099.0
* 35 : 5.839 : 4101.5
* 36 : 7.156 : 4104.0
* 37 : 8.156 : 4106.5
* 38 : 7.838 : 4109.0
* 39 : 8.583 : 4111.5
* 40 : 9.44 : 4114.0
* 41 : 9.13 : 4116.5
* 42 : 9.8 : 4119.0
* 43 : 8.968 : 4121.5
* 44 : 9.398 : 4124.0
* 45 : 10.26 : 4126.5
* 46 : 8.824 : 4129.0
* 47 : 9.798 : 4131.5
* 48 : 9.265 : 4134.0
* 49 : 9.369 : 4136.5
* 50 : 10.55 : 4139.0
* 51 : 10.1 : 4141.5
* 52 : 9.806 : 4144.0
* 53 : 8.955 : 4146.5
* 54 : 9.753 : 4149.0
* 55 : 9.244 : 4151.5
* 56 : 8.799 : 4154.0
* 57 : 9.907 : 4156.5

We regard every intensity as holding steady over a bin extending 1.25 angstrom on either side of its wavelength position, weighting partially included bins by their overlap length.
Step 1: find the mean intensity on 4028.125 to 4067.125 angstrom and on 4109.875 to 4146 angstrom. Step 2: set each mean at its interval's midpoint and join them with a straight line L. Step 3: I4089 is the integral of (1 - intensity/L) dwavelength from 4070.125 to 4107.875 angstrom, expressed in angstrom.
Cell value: 2.3 angstrom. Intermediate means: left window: 9.02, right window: 9.49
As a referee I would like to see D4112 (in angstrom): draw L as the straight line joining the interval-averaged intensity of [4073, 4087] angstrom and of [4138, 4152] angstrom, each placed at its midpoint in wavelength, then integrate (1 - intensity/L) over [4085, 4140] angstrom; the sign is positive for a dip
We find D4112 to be 4.4 angstrom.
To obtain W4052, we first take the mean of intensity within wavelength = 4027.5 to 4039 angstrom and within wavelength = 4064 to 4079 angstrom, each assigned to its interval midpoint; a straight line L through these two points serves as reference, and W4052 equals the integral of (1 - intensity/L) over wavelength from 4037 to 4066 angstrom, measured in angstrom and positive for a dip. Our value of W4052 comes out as 2.7 angstrom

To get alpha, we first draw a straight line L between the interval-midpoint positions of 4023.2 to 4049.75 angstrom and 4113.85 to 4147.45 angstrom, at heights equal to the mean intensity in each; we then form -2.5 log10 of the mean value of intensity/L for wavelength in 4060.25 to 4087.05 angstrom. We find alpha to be -0.028 mag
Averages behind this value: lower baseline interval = 9.16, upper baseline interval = 9.56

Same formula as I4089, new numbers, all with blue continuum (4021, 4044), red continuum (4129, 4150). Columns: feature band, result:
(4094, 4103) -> 2.20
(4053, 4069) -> 0.72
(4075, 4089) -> -0.07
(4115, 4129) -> 0.26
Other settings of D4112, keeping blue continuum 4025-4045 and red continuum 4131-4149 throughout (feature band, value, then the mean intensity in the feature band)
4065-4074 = -0.29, 9.85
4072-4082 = 0.23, 9.35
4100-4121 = 2.99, 8.26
